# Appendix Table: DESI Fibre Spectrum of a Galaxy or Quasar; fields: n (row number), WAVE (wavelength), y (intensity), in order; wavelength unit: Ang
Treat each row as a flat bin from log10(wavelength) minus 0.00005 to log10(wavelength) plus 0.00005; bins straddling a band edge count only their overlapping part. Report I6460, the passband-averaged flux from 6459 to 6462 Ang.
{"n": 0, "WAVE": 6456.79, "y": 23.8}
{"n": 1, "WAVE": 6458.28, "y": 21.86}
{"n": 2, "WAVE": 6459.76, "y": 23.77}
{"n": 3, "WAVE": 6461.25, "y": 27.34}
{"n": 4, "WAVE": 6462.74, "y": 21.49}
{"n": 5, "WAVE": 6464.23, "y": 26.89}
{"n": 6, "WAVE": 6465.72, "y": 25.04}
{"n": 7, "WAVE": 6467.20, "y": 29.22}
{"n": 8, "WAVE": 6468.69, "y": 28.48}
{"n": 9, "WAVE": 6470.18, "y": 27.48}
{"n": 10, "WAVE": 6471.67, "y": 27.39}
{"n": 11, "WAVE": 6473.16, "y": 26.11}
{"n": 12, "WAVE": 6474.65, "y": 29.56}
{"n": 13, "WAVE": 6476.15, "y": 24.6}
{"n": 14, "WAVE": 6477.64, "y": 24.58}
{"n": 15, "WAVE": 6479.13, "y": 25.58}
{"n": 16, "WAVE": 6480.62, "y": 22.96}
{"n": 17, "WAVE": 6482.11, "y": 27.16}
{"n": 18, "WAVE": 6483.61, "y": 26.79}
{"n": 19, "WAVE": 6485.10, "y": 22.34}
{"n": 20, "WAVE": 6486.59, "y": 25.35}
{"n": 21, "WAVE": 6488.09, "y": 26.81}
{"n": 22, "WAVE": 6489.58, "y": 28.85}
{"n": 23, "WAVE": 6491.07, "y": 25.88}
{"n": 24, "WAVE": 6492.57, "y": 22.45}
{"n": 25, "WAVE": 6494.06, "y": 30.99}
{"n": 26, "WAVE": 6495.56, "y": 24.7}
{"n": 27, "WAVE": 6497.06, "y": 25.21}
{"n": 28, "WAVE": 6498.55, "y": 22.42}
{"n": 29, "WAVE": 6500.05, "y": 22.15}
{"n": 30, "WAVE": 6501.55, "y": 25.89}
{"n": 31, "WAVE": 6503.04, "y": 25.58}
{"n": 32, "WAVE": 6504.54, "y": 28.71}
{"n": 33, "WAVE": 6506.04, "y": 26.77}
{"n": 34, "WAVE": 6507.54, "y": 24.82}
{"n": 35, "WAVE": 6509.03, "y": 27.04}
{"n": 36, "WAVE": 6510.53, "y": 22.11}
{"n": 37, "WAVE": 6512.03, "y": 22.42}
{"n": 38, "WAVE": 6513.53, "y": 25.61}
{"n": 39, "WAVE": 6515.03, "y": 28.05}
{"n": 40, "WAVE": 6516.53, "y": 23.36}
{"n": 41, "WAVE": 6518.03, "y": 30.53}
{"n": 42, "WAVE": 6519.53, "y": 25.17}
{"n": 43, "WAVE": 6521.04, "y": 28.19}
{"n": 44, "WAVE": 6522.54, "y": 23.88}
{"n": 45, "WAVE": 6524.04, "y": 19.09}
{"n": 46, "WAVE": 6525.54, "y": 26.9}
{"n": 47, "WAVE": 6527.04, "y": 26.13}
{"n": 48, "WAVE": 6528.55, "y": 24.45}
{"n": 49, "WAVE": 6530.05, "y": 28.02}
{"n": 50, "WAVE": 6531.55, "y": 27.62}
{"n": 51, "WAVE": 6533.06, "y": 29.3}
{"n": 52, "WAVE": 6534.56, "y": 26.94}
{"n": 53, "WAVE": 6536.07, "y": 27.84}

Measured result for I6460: 25.5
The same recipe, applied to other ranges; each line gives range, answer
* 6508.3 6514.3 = 24.3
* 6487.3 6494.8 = 27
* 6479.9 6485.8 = 24.8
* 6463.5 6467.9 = 27.1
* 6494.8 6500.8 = 23.6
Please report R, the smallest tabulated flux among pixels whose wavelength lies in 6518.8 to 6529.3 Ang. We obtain 19.09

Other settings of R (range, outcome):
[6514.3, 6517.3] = 23.36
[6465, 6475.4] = 25.04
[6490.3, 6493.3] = 22.45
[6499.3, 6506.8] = 22.15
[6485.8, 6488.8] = 25.35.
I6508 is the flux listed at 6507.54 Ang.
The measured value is 24.82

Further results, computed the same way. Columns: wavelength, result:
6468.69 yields 28.48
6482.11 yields 27.16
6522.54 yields 23.88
